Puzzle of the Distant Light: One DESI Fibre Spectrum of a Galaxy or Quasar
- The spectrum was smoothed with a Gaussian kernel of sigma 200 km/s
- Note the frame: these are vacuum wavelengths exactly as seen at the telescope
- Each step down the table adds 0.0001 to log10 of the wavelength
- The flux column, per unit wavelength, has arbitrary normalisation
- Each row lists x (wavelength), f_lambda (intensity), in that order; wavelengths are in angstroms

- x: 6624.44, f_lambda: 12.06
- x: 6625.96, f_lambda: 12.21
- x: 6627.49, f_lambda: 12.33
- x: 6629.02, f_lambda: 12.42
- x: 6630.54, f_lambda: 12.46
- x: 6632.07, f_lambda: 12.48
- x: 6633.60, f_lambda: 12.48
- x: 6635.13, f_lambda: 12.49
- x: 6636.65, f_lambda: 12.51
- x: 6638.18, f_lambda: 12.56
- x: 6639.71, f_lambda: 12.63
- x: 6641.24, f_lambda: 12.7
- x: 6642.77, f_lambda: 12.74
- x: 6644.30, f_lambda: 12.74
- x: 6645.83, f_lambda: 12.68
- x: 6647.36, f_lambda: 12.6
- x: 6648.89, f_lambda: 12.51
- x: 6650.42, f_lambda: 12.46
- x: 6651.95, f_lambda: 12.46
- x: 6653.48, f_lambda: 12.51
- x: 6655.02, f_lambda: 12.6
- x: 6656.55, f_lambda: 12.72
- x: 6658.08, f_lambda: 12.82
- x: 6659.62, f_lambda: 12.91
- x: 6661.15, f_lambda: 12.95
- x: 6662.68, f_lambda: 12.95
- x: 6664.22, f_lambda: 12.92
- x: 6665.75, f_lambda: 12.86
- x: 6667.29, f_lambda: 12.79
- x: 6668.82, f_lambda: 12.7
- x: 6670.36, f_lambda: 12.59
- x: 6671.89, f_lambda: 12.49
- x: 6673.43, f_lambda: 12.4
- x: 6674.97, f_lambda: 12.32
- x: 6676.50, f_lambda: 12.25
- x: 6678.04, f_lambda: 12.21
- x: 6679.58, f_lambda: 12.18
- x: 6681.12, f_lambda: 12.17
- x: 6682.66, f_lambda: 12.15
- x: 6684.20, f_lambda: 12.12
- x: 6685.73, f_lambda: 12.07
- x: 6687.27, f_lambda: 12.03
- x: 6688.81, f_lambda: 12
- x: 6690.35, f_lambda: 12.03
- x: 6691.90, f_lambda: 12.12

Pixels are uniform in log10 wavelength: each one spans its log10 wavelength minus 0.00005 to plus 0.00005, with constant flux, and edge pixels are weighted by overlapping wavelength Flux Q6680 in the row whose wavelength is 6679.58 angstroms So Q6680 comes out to 12.18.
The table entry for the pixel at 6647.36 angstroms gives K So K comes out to 12.6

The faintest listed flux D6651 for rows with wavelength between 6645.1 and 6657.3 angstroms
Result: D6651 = 12.46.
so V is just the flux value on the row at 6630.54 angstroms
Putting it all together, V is 12.46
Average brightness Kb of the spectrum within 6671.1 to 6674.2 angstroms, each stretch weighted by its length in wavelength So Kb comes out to 12.4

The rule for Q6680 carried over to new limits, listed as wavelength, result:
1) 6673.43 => 12.4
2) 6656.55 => 12.72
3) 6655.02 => 12.6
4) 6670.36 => 12.59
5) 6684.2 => 12.12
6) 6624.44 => 12.06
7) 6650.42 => 12.46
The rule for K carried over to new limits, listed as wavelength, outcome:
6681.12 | 12.17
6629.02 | 12.42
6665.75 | 12.86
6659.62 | 12.91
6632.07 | 12.48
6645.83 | 12.68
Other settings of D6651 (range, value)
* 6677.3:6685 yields 12.12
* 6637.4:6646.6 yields 12.56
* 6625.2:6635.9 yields 12.21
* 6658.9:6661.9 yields 12.91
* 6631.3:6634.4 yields 12.48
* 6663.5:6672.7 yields 12.49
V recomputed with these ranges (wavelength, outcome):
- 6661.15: 12.95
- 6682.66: 12.15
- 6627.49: 12.33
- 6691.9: 12.12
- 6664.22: 12.92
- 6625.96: 12.21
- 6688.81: 12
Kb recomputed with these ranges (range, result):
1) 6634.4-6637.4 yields 12.5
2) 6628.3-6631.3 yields 12.5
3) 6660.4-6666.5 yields 12.9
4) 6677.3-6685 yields 12.2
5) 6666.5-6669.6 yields 12.7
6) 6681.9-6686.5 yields 12.1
